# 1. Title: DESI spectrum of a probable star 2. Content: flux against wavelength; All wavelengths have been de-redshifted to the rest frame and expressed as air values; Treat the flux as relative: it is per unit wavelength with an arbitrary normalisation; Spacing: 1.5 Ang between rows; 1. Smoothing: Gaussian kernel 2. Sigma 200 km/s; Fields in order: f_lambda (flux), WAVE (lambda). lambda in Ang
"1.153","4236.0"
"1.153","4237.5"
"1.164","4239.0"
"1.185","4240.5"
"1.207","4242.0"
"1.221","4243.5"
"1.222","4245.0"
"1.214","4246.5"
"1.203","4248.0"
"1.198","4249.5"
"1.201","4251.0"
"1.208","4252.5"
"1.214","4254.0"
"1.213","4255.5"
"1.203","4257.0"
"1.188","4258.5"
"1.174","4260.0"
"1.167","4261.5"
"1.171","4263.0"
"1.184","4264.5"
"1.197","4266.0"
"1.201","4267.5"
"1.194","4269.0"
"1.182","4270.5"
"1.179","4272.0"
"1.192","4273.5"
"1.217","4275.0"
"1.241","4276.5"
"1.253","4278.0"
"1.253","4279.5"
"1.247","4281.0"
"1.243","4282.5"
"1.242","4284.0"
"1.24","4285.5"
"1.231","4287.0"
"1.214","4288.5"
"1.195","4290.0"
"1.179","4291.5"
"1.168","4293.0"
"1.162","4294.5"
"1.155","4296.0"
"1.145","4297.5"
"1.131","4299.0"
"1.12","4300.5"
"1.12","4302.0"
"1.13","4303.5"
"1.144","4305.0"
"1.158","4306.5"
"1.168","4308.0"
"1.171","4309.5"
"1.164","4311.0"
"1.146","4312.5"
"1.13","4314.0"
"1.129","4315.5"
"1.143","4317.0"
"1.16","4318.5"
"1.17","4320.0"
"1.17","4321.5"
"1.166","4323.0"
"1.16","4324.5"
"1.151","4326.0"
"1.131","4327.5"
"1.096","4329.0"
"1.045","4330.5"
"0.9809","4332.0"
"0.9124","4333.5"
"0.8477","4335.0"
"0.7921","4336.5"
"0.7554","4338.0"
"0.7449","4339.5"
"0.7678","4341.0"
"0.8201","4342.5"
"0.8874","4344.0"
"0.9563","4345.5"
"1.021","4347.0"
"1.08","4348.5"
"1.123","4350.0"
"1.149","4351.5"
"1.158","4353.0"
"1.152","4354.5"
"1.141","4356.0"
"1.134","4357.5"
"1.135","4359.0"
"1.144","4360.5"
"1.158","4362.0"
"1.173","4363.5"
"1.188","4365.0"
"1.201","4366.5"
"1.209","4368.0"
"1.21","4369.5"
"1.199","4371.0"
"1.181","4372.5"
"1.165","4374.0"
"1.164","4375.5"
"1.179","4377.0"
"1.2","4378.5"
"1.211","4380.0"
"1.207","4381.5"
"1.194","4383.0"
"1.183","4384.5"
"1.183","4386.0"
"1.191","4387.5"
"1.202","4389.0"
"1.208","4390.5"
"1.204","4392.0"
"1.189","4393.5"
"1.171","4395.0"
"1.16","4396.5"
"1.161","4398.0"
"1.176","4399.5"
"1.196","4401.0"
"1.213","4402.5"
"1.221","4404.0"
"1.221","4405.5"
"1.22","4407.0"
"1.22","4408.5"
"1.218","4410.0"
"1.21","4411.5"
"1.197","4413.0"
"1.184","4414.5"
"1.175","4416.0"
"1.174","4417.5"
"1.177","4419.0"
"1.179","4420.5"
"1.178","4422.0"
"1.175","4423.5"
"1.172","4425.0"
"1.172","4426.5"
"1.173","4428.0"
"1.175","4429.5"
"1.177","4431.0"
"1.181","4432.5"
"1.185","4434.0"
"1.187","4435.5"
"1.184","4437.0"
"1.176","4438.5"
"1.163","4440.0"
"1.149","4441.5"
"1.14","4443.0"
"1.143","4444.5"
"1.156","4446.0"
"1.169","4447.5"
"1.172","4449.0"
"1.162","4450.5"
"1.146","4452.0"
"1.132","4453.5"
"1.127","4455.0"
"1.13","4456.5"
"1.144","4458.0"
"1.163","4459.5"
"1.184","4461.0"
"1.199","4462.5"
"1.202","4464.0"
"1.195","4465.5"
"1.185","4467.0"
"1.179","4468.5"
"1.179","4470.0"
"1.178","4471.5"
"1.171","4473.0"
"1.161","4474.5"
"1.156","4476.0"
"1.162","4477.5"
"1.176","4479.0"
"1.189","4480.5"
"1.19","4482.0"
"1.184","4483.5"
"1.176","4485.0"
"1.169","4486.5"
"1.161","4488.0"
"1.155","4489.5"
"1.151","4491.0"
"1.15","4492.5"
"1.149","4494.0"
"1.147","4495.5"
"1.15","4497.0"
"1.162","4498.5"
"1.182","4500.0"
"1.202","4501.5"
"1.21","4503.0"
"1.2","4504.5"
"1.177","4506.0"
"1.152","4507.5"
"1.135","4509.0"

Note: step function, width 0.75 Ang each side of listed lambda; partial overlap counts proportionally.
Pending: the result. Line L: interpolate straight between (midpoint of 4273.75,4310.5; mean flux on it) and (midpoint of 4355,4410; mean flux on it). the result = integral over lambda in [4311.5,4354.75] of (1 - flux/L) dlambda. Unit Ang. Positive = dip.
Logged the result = 5.67 Ang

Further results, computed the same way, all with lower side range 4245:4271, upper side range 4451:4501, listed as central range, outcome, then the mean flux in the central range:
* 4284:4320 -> 0.8 Ang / 1.16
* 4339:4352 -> 2.6 Ang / 0.95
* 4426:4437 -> -0.1 Ang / 1.18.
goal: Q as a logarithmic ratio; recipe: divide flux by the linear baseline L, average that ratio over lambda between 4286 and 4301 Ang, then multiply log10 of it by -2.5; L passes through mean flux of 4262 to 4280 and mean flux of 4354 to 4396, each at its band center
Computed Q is 0.02 mag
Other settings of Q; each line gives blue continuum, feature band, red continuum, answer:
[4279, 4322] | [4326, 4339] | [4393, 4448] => 0.23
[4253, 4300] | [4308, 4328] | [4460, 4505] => 0.04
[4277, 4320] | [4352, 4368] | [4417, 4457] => 0.01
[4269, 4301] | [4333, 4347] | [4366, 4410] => 0.38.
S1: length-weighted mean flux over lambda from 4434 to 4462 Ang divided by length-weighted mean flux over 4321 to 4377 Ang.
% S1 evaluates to 1.1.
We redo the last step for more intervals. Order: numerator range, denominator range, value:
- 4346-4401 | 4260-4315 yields 0.99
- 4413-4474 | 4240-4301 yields 0.98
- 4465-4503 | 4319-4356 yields 1.16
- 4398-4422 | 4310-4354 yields 1.16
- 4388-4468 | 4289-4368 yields 1.08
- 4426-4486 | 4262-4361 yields 1.05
